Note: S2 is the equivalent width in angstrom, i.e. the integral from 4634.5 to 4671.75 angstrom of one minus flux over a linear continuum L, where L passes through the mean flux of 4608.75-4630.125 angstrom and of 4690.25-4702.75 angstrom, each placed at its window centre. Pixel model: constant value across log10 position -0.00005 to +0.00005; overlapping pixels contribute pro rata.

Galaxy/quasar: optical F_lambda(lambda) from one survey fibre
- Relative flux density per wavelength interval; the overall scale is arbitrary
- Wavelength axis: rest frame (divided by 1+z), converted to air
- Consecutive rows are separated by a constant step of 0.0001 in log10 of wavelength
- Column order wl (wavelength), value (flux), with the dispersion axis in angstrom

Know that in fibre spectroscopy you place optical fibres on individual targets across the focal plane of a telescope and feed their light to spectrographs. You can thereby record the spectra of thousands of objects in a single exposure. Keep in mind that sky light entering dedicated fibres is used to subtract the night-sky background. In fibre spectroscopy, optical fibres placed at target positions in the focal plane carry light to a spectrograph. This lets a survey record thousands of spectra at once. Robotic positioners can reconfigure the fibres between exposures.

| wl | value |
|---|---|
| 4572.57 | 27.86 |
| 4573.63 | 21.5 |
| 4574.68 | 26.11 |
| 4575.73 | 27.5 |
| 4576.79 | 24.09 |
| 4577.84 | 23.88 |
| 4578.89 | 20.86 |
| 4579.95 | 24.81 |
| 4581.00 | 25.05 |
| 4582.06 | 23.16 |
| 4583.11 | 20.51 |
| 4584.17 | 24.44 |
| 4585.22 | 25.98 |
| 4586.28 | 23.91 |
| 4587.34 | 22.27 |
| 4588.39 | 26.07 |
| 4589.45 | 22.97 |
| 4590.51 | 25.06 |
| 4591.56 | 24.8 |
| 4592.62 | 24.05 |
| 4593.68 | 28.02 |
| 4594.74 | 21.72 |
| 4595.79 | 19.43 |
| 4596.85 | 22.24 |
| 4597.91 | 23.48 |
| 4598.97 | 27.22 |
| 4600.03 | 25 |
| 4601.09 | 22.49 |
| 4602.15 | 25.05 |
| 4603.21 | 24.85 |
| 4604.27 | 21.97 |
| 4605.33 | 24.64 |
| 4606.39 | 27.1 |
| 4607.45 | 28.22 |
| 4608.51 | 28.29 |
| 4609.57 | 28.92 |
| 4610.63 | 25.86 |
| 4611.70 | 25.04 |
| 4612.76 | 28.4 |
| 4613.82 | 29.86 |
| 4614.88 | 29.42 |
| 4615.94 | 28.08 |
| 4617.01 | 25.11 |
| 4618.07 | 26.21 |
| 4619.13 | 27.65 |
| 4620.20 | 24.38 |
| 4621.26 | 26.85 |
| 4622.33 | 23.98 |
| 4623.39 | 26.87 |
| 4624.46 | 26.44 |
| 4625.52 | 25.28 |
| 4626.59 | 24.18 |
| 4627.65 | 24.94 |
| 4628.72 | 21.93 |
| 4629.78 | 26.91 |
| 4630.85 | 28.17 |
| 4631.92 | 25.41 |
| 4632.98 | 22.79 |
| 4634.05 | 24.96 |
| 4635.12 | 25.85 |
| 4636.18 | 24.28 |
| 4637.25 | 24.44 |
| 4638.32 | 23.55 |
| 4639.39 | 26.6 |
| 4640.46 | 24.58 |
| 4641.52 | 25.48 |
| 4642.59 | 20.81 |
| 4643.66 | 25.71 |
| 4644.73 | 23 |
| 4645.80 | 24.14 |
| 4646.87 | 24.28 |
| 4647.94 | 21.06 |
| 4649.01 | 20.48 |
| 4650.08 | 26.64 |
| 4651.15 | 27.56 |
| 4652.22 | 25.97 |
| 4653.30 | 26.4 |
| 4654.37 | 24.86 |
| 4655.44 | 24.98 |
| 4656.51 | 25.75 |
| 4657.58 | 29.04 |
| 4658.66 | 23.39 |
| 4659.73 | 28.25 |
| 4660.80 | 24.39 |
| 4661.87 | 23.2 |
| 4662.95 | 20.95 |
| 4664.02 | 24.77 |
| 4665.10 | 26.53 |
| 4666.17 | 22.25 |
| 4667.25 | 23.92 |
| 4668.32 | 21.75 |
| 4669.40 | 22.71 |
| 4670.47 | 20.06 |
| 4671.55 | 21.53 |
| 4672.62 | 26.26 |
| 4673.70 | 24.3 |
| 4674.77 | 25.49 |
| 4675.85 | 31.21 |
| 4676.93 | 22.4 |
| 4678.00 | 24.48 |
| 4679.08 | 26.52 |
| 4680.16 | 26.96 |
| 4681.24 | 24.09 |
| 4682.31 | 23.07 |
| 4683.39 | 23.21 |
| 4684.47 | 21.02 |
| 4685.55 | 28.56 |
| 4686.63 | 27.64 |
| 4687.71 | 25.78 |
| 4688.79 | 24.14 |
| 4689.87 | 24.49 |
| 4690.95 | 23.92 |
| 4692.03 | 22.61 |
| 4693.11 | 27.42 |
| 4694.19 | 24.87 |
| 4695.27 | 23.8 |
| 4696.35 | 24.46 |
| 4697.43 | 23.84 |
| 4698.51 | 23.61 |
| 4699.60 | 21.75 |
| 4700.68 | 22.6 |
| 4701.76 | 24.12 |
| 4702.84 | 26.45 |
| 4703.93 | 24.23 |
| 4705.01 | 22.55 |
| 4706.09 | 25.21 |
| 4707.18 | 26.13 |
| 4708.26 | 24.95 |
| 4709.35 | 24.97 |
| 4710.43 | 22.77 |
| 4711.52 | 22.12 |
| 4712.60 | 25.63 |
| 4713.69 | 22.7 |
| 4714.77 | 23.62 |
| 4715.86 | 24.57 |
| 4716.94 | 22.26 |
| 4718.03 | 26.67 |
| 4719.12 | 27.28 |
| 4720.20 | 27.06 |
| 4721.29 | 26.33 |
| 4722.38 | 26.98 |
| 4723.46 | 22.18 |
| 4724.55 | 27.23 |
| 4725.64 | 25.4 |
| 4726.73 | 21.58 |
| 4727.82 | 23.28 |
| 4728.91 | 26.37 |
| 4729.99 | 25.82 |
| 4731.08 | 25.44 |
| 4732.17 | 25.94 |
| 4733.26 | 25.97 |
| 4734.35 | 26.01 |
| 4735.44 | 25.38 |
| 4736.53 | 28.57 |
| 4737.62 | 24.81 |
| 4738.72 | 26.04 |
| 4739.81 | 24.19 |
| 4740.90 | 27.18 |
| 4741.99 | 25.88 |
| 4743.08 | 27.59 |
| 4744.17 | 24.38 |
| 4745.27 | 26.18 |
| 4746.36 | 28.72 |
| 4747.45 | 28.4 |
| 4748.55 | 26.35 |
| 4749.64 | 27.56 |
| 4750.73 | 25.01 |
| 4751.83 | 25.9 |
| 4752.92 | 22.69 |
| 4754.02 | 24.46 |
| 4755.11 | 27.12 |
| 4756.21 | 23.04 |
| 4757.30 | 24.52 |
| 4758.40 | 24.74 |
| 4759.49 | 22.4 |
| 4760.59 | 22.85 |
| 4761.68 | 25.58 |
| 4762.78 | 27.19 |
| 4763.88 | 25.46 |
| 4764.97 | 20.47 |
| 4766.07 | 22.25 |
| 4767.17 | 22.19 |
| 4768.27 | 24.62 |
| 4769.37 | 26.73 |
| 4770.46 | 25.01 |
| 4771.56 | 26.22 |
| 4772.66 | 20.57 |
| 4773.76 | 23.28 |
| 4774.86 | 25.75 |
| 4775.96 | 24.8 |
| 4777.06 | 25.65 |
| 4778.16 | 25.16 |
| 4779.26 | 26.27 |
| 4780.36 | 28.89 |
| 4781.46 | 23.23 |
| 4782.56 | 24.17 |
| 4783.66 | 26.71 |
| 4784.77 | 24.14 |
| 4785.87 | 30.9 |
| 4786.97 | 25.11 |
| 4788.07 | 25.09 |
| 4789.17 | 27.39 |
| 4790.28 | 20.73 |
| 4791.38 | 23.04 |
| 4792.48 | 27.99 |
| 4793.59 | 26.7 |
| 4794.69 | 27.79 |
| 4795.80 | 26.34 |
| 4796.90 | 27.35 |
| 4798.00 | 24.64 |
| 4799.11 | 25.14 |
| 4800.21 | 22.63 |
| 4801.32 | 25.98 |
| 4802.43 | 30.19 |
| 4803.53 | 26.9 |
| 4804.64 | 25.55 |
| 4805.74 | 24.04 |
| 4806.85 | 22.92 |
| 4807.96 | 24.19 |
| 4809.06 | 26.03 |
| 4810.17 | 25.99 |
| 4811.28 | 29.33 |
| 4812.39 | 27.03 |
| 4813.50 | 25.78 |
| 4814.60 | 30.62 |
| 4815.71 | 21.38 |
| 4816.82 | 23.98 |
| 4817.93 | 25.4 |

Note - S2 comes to 1.53 angstrom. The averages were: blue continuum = 26.3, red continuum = 24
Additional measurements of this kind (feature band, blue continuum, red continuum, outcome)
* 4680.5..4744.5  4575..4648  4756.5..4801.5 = 0.3 angstrom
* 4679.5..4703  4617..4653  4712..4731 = 0.5 angstrom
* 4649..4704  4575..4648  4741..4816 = 1.1 angstrom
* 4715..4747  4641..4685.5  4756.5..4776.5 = -1.9 angstrom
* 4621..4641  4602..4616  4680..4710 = 0.8 angstrom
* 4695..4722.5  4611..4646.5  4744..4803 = 1.0 angstrom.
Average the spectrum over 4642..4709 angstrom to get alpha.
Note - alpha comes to 24.5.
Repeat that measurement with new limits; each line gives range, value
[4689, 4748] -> 25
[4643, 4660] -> 25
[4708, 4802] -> 25.2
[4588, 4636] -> 25.5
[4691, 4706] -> 24.1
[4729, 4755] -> 26.1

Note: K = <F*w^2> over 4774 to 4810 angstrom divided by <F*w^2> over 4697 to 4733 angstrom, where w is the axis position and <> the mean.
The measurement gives 1.08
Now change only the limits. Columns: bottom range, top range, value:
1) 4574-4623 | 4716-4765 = 1.08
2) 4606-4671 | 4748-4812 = 1.06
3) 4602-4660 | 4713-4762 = 1.04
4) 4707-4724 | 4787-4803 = 1.08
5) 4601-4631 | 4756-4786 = 1.01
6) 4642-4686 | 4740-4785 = 1.07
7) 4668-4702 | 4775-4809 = 1.10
